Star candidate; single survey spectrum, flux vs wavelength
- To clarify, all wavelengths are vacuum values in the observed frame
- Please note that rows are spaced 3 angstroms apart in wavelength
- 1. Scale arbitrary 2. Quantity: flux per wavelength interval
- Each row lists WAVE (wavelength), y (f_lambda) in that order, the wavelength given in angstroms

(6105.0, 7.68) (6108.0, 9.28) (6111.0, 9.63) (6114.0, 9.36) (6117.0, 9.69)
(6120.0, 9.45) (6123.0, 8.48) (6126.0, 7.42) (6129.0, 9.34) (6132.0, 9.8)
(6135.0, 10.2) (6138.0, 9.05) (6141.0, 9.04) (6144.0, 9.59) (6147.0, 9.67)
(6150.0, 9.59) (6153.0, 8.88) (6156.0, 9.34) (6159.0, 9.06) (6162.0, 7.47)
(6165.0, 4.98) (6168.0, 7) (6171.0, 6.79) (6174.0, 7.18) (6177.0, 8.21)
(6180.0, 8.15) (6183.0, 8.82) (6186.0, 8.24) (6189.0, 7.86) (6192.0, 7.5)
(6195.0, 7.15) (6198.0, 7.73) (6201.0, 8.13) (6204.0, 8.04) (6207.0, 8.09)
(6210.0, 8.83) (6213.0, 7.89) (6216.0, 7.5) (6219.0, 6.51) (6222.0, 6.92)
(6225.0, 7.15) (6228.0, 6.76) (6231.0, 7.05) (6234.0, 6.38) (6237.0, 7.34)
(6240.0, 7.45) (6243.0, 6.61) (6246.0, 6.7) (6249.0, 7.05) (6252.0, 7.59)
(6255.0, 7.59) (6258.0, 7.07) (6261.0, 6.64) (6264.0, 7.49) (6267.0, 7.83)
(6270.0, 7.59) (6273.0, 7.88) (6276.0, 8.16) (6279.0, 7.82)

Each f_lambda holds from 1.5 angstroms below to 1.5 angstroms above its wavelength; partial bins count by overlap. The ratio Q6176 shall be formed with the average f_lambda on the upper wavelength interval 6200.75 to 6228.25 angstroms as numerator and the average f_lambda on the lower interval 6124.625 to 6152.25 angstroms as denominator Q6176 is 0.82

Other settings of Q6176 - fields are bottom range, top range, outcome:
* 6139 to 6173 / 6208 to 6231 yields 0.89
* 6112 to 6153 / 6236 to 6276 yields 0.79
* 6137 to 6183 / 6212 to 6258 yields 0.86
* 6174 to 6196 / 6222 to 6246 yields 0.87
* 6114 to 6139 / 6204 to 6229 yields 0.82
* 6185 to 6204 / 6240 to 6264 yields 0.91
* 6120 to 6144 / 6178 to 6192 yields 0.90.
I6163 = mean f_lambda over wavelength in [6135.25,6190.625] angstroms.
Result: 8.32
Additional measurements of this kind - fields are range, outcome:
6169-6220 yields 7.81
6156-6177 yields 7.32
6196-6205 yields 7.92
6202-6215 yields 8.18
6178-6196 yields 7.98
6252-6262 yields 7.2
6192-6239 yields 7.43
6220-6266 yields 7.06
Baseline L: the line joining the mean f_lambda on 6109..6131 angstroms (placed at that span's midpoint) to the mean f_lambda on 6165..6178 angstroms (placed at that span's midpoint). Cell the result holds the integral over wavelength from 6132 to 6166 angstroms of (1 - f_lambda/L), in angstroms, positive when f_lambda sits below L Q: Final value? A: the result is -4.22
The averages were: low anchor 9.08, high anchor 6.99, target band 8.91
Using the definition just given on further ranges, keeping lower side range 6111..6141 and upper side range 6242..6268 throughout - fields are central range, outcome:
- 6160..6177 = 3.3 angstroms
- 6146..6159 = -0.8 angstroms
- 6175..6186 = 0.0 angstroms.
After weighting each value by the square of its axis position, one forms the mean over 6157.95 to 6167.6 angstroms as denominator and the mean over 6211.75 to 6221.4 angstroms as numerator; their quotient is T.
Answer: 1.0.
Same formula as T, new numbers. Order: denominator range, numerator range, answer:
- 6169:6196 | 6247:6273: 0.97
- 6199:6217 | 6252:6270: 0.93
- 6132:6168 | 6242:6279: 0.87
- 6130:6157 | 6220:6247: 0.75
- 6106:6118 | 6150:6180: 0.84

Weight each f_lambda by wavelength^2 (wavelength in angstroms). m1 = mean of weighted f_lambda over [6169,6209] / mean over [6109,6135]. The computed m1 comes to 0.87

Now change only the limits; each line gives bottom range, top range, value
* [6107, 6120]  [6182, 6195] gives 0.86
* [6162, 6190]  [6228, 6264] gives 0.97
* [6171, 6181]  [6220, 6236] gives 0.91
